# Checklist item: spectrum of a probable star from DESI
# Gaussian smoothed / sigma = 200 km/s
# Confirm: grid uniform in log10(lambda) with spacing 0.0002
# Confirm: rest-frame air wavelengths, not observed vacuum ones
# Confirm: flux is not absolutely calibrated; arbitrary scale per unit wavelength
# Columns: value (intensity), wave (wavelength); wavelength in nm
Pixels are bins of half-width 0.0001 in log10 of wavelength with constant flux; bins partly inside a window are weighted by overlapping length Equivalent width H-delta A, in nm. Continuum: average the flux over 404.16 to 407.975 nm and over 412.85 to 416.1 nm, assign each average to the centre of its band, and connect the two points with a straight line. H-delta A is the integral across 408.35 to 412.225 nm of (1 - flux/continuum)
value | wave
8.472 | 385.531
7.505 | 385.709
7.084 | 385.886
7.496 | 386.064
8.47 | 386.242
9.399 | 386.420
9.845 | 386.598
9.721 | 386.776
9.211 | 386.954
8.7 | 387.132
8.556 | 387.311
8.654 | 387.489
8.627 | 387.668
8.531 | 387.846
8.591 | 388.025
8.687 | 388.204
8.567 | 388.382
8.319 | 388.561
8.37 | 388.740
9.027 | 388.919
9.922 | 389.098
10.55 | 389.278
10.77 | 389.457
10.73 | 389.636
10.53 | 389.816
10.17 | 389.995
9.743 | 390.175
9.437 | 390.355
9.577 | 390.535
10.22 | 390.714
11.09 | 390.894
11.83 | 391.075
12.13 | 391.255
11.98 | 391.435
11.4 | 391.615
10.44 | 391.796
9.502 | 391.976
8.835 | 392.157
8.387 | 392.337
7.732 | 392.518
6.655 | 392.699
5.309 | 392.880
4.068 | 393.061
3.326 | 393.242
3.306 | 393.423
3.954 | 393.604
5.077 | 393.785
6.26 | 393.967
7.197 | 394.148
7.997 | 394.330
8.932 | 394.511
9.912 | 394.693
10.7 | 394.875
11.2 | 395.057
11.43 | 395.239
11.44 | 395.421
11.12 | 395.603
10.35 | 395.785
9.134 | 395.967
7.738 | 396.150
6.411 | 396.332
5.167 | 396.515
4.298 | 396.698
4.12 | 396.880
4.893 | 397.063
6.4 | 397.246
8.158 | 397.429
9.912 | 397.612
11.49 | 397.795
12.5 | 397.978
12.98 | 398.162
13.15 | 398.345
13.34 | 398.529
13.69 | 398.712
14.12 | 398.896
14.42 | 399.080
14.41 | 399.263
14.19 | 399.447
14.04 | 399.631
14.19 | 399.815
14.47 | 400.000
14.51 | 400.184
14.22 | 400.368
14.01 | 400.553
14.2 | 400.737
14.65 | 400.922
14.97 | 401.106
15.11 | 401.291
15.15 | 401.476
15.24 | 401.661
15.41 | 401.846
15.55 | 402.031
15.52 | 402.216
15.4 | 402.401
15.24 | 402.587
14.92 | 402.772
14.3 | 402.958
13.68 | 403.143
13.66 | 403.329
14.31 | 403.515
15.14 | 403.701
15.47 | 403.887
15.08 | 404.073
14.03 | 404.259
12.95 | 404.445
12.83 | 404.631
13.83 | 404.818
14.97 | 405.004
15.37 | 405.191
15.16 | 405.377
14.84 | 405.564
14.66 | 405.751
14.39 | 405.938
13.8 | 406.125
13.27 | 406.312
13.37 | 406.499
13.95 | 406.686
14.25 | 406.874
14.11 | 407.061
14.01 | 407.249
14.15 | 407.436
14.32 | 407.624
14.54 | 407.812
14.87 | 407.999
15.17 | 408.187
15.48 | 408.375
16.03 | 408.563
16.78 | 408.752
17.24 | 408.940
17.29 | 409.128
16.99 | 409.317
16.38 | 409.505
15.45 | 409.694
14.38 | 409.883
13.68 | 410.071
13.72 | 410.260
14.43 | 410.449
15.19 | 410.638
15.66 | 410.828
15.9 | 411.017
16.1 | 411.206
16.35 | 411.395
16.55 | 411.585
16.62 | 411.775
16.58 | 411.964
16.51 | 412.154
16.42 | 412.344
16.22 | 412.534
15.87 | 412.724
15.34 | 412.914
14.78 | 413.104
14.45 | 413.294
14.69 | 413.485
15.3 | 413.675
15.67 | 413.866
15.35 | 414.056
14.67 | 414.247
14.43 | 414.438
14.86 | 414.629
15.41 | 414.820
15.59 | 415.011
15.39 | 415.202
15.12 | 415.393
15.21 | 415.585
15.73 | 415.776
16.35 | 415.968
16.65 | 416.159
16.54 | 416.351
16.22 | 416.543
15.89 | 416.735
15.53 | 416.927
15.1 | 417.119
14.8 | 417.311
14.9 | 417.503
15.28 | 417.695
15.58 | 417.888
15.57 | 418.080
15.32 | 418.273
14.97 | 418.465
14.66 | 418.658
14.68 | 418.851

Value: -0.31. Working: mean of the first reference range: 14.2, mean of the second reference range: 15.2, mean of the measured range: 15.9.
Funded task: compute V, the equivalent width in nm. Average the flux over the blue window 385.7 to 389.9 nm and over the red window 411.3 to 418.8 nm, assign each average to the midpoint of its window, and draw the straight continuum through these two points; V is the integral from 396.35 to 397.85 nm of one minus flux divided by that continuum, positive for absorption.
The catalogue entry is 0.61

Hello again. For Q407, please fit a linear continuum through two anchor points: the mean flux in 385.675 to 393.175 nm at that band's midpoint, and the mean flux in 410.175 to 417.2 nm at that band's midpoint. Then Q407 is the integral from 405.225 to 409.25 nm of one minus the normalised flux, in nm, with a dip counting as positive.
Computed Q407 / -0.29 nm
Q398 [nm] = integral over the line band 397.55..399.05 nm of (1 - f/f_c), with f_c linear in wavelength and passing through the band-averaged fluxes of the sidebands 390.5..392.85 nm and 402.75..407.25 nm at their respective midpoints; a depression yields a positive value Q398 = -0.09 nm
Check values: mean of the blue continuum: 9.87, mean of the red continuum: 14.2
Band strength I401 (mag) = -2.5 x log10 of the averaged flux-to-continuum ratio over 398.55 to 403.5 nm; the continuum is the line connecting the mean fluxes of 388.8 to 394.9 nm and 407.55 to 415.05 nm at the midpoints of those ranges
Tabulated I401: -0.22 mag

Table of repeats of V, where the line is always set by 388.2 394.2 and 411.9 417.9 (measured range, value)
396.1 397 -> 0.419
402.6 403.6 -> -0.181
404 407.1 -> -0.335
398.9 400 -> -0.323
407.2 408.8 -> -0.179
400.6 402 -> -0.412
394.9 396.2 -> -0.075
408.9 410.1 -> -0.177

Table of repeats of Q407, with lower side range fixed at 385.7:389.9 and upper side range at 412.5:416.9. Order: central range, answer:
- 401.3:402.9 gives -0.36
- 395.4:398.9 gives 0.60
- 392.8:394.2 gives 0.76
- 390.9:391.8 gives -0.16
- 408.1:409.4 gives -0.22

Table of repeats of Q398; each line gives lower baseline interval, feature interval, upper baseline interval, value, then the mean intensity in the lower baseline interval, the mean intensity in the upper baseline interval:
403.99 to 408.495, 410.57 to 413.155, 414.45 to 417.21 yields -0.161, 14.3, 15.6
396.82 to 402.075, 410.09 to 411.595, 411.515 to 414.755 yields -0.023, 12.9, 15.5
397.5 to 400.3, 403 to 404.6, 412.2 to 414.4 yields -0.020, 13.4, 15.3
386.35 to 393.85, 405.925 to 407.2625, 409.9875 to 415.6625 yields -0.026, 8.8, 15.4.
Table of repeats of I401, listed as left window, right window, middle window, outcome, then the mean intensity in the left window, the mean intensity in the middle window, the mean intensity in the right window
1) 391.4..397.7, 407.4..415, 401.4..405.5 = -0.23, 7.75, 14.7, 15.5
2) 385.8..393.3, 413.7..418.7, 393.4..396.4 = 0.22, 9.08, 8.5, 15.4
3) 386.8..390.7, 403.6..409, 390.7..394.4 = 0.30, 9.33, 7.88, 14.6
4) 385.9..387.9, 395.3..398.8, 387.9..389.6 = -0.04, 8.78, 9.24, 9.3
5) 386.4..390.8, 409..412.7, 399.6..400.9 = -0.12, 9.38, 14.3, 15.8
